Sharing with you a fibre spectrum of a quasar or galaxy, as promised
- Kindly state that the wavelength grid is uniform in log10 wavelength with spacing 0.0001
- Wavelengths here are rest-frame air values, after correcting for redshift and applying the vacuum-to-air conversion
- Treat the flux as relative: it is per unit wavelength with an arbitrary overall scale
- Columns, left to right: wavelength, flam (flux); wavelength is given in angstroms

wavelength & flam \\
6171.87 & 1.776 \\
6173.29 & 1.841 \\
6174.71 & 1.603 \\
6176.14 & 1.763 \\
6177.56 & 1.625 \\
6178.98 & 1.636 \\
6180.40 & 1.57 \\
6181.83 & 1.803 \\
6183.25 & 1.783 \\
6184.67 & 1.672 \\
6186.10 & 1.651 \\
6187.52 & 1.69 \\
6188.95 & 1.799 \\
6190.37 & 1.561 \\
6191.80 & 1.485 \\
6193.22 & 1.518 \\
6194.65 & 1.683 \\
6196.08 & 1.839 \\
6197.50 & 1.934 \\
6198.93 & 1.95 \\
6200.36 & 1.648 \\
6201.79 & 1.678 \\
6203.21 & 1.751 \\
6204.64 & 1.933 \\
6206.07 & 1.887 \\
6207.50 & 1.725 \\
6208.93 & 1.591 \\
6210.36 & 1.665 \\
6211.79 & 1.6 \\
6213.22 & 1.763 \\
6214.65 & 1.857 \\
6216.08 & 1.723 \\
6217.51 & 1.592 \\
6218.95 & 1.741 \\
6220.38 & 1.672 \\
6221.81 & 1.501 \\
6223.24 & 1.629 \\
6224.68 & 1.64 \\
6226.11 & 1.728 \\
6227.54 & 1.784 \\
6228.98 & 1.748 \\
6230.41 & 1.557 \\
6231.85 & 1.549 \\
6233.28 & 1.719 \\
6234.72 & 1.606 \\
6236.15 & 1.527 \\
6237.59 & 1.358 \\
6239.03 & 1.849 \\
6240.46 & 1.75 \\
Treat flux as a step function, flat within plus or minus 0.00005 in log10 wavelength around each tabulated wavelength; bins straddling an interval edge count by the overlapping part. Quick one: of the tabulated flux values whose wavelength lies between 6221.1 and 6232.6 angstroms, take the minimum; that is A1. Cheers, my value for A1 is 1.501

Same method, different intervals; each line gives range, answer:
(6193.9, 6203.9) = 1.648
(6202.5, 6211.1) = 1.591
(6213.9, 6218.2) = 1.592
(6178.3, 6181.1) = 1.57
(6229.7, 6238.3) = 1.358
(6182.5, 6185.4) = 1.672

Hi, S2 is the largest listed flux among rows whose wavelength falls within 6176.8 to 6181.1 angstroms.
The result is 1.636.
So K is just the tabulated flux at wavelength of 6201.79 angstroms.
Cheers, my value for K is 1.678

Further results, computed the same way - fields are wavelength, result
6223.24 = 1.629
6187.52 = 1.69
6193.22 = 1.518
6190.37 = 1.561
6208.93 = 1.591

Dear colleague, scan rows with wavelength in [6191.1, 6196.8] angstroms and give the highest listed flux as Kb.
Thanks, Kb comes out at 1.839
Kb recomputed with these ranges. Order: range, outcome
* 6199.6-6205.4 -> 1.933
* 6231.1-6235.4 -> 1.719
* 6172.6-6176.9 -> 1.841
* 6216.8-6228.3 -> 1.784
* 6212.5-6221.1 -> 1.857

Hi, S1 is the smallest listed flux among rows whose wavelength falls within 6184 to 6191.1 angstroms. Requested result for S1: 1.561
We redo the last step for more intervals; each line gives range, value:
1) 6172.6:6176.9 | 1.603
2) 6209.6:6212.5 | 1.6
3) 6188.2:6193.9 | 1.485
